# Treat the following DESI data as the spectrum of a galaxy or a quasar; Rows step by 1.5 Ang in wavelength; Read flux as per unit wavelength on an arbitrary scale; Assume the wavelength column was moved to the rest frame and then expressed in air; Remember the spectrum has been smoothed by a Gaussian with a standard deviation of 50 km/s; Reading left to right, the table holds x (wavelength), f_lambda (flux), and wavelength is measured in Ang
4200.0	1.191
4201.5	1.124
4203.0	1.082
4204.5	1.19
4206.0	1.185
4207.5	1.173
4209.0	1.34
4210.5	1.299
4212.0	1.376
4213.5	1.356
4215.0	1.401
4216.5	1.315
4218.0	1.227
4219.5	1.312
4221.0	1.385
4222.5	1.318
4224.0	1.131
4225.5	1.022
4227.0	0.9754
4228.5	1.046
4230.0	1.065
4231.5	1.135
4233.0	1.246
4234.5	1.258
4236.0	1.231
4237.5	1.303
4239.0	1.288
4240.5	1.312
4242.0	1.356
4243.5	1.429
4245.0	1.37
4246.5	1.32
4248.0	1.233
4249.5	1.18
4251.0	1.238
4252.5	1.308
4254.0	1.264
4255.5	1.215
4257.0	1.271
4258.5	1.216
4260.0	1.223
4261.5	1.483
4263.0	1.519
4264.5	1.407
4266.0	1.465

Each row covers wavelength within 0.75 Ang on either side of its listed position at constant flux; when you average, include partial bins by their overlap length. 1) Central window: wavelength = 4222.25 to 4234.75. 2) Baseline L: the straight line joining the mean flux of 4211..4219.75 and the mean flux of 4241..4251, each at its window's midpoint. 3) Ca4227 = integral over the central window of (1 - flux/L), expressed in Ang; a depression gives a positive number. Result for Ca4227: 1.9 Ang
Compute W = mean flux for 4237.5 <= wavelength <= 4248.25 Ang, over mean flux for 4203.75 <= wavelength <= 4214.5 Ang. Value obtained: 1.04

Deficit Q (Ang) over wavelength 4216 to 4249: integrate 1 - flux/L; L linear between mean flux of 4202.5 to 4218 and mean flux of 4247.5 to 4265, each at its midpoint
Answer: 1.2 Ang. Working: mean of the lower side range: 1.27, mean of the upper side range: 1.3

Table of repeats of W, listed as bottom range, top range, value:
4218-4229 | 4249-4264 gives 1.10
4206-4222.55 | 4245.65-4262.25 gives 0.97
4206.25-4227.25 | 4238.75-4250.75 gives 1.04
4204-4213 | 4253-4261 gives 0.99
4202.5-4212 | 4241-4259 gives 1.05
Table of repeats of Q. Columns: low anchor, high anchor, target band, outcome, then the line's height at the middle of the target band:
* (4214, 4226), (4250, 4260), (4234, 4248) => -0.6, 1.26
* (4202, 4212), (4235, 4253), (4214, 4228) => 0.2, 1.25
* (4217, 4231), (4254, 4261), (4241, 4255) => -0.9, 1.22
